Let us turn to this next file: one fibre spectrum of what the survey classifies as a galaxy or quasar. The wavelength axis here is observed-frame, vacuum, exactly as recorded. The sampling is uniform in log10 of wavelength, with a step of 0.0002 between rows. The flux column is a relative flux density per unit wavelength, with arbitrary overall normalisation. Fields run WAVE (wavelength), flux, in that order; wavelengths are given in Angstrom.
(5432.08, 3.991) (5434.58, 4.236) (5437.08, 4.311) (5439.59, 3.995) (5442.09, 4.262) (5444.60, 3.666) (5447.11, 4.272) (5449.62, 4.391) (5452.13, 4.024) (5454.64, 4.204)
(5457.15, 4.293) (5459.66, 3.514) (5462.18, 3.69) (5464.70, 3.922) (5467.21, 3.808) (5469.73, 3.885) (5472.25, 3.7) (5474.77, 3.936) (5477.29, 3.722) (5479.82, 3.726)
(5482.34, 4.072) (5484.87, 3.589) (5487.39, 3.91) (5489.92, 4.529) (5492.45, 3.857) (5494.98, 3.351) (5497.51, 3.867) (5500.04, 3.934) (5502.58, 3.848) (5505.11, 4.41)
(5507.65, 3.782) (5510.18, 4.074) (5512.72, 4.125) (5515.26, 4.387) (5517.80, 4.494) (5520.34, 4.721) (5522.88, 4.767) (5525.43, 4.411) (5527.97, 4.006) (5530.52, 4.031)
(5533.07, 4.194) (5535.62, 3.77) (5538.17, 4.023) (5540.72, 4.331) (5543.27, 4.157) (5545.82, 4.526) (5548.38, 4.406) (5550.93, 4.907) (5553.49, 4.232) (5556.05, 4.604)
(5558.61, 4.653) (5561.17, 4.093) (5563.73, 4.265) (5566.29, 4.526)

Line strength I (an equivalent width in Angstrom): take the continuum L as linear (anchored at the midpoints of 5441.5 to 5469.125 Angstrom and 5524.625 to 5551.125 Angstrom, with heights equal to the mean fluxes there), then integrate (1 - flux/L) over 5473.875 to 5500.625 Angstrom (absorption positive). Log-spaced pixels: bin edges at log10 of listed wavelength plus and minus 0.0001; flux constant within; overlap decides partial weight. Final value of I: 1.5 Angstrom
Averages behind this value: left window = 3.99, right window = 4.22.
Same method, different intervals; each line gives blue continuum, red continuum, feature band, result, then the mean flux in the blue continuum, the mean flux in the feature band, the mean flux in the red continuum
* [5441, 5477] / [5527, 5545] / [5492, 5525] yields -0.8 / 3.96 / 4.14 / 4.09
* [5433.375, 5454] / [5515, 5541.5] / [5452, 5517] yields 4.3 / 4.15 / 3.93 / 4.28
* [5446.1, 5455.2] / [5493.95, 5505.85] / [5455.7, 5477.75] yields 1.5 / 4.22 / 3.84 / 3.87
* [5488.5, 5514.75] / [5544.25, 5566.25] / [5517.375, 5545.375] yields -0.1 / 3.99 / 4.27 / 4.46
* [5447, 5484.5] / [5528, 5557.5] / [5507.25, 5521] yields -0.4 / 3.92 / 4.28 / 4.28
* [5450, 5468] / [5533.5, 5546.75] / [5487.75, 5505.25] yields 0.5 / 3.95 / 3.94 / 4.16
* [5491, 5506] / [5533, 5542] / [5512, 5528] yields -1.9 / 3.87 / 4.46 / 4.07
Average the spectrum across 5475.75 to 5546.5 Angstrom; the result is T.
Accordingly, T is 4.09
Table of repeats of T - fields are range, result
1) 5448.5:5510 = 3.92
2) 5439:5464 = 4.03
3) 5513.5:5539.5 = 4.28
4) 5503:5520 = 4.22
